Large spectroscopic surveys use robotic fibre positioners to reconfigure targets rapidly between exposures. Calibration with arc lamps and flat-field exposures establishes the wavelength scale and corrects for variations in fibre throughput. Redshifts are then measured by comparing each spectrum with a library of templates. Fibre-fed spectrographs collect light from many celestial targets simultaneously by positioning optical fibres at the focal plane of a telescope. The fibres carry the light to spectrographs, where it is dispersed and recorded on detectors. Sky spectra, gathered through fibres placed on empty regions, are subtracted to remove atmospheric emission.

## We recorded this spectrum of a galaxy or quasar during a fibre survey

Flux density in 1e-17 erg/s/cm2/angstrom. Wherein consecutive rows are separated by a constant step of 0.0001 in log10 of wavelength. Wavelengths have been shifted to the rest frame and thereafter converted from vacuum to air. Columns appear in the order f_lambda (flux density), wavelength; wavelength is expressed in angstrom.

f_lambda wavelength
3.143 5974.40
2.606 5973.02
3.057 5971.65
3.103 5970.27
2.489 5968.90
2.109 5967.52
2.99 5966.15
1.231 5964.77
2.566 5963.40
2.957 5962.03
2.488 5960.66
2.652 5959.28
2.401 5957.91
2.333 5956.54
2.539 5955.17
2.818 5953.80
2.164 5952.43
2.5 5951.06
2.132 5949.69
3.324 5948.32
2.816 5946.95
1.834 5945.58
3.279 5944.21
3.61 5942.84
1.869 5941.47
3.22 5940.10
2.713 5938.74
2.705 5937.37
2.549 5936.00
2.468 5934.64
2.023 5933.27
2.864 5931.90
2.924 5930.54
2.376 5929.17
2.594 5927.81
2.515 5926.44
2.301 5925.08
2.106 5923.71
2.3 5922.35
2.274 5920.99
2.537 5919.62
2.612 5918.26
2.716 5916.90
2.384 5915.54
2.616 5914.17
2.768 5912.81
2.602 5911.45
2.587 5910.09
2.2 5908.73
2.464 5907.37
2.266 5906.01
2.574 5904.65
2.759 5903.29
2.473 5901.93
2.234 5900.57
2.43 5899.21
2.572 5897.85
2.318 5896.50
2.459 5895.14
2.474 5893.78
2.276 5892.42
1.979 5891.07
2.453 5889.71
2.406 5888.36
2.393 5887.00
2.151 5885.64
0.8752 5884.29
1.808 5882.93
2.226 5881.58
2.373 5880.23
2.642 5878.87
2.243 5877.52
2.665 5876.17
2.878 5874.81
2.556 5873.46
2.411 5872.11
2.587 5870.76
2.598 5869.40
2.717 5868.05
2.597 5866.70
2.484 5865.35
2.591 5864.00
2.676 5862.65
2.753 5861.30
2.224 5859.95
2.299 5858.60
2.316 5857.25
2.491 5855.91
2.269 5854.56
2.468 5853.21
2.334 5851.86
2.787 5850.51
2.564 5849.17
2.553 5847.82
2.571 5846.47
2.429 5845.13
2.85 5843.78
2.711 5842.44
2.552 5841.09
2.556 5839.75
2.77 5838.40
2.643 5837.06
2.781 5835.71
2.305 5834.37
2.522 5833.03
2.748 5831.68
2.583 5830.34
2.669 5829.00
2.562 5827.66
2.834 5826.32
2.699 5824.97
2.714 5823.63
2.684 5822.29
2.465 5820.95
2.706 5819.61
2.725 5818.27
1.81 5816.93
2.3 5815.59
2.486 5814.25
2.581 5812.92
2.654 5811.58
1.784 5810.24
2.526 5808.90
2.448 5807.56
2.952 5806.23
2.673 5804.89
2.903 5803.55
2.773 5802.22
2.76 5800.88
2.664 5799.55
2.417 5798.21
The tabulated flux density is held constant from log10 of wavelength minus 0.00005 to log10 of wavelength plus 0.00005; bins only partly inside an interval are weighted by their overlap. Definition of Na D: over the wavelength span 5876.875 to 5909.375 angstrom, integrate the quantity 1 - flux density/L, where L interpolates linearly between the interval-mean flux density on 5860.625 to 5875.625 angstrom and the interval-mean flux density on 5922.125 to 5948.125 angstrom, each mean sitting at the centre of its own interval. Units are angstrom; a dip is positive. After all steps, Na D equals 3.98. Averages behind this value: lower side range 2.62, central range 2.29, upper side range 2.6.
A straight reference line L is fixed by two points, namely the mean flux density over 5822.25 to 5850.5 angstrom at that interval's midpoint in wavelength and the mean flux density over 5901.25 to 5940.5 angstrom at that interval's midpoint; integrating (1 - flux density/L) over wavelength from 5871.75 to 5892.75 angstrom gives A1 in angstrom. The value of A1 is 2.5 angstrom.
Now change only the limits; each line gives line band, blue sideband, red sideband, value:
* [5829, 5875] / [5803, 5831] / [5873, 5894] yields -3.02 angstrom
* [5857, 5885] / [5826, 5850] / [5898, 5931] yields 1.70 angstrom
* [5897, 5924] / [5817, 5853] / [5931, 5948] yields 1.86 angstrom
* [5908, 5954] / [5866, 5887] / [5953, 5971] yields -2.04 angstrom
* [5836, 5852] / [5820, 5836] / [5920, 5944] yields -0.02 angstrom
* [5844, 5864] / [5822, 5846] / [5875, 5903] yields 0.17 angstrom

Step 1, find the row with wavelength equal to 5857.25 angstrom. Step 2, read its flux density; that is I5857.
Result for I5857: 2.316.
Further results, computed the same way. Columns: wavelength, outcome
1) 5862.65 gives 2.676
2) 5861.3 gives 2.753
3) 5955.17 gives 2.539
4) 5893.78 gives 2.474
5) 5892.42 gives 2.276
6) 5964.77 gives 1.231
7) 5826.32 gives 2.834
